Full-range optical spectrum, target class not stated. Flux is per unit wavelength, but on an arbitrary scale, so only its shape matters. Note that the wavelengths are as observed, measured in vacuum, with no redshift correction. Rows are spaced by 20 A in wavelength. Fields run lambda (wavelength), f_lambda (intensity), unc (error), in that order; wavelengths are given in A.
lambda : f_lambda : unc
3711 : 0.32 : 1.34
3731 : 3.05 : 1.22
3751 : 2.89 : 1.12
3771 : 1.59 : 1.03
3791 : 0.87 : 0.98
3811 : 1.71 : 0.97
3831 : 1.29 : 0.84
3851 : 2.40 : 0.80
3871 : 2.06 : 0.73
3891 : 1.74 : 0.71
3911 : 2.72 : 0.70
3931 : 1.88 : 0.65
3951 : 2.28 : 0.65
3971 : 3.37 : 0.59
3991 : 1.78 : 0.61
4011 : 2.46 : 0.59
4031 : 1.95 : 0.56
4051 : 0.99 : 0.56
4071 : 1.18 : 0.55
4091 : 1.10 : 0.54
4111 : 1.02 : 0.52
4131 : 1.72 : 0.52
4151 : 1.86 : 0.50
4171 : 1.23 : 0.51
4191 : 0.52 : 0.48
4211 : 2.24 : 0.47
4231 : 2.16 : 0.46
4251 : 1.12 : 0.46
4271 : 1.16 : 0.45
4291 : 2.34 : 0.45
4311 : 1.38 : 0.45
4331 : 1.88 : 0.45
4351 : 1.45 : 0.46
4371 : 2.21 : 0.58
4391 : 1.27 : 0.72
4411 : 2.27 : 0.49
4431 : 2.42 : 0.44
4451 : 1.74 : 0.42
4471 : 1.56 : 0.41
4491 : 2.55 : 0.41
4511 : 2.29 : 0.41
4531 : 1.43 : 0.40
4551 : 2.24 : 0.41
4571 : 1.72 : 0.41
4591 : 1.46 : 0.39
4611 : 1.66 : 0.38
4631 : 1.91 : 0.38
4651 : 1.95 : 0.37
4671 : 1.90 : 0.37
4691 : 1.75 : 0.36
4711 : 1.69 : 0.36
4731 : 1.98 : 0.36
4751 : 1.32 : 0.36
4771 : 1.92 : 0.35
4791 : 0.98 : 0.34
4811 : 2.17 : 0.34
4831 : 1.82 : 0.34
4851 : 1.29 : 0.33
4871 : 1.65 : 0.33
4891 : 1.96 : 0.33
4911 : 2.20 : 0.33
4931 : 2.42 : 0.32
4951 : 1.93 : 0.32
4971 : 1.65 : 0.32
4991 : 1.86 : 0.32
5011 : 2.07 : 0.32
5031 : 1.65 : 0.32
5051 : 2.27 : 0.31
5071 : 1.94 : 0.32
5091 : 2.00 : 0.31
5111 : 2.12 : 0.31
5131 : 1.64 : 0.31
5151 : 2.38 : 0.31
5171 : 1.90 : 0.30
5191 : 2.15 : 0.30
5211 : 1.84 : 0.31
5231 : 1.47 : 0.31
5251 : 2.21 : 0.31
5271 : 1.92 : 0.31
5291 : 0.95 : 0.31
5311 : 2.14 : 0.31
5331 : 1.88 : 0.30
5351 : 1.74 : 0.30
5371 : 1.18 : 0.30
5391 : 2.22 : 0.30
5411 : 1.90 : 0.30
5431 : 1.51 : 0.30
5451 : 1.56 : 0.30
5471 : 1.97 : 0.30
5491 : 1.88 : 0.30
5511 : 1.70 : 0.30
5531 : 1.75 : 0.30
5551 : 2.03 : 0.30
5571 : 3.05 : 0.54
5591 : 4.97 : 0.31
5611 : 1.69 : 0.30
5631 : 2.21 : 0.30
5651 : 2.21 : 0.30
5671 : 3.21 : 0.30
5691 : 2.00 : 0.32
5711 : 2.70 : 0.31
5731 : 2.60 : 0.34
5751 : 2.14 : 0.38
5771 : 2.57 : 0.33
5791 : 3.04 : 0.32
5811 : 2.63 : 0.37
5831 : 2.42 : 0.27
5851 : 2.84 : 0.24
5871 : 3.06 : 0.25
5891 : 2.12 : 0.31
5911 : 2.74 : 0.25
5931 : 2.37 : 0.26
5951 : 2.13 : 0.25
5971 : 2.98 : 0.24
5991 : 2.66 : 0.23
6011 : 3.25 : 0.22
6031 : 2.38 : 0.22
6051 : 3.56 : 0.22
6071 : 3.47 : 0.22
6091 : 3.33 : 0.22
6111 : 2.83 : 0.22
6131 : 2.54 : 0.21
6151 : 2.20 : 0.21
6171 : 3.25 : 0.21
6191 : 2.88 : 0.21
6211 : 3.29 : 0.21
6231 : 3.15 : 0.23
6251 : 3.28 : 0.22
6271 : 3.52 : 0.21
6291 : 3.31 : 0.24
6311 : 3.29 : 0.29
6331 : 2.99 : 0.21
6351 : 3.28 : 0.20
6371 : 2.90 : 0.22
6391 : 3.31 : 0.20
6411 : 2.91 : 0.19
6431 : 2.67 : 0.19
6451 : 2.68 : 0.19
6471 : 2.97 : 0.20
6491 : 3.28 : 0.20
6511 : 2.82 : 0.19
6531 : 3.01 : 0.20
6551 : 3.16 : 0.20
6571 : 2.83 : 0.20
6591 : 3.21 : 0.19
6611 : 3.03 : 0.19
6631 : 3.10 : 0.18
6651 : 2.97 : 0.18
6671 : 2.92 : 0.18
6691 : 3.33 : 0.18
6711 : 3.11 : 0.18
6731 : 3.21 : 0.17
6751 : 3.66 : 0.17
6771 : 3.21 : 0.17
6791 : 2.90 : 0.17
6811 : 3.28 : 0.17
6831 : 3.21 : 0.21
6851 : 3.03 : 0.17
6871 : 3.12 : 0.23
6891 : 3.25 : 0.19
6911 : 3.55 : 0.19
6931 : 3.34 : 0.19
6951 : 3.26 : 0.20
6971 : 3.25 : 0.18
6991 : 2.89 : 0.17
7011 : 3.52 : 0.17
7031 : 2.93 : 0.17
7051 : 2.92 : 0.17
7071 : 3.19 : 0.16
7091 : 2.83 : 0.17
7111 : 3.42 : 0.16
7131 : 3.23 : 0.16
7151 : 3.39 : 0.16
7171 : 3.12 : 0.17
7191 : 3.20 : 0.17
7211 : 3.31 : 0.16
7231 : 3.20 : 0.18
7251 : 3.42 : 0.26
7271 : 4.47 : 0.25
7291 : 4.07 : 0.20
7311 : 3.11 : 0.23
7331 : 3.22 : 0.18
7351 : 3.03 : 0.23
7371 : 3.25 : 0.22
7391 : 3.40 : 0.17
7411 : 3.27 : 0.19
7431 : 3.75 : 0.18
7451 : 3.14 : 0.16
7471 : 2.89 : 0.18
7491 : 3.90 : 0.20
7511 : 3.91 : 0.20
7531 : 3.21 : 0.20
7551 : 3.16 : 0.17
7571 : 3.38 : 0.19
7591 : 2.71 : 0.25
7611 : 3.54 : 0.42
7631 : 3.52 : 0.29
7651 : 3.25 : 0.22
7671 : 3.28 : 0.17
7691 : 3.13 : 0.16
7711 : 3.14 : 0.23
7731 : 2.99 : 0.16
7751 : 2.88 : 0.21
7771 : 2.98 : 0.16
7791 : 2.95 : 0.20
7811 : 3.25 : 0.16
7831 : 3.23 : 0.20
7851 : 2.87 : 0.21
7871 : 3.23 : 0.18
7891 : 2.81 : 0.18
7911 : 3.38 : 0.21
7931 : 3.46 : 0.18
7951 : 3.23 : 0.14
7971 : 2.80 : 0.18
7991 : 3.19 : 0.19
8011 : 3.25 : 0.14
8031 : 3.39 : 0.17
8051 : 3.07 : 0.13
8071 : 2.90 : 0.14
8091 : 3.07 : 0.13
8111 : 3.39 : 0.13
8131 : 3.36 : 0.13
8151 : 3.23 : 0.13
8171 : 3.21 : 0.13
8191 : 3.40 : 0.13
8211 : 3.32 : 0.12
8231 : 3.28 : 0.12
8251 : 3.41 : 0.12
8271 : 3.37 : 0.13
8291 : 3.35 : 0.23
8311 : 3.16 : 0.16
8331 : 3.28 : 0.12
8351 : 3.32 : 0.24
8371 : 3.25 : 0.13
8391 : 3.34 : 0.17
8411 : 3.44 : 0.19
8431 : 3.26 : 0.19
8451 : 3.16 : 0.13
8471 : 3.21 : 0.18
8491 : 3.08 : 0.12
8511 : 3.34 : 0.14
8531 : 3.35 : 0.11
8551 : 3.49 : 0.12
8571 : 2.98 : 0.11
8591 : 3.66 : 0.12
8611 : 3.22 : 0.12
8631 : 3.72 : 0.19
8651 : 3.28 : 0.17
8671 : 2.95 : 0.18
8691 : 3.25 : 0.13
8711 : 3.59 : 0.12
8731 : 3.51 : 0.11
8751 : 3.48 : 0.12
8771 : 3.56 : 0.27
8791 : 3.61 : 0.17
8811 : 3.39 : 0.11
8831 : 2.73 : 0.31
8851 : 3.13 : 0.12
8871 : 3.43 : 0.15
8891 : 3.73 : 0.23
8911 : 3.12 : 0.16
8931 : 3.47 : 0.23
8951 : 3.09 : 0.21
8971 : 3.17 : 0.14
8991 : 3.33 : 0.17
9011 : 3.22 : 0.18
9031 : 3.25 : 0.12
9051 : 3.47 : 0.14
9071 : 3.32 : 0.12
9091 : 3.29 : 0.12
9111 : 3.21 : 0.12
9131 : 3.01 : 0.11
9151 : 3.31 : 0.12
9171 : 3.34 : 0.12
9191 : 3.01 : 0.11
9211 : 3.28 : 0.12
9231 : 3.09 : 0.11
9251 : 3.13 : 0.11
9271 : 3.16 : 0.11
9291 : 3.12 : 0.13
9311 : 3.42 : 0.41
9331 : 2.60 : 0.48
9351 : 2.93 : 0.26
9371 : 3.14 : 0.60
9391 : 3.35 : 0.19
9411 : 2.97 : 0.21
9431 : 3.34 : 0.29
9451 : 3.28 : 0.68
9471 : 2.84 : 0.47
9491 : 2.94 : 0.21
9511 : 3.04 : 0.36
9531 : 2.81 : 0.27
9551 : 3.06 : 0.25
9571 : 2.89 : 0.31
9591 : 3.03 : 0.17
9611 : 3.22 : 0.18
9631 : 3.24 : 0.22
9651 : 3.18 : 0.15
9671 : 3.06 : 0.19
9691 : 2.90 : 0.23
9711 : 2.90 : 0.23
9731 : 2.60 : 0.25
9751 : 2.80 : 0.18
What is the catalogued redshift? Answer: 0.50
